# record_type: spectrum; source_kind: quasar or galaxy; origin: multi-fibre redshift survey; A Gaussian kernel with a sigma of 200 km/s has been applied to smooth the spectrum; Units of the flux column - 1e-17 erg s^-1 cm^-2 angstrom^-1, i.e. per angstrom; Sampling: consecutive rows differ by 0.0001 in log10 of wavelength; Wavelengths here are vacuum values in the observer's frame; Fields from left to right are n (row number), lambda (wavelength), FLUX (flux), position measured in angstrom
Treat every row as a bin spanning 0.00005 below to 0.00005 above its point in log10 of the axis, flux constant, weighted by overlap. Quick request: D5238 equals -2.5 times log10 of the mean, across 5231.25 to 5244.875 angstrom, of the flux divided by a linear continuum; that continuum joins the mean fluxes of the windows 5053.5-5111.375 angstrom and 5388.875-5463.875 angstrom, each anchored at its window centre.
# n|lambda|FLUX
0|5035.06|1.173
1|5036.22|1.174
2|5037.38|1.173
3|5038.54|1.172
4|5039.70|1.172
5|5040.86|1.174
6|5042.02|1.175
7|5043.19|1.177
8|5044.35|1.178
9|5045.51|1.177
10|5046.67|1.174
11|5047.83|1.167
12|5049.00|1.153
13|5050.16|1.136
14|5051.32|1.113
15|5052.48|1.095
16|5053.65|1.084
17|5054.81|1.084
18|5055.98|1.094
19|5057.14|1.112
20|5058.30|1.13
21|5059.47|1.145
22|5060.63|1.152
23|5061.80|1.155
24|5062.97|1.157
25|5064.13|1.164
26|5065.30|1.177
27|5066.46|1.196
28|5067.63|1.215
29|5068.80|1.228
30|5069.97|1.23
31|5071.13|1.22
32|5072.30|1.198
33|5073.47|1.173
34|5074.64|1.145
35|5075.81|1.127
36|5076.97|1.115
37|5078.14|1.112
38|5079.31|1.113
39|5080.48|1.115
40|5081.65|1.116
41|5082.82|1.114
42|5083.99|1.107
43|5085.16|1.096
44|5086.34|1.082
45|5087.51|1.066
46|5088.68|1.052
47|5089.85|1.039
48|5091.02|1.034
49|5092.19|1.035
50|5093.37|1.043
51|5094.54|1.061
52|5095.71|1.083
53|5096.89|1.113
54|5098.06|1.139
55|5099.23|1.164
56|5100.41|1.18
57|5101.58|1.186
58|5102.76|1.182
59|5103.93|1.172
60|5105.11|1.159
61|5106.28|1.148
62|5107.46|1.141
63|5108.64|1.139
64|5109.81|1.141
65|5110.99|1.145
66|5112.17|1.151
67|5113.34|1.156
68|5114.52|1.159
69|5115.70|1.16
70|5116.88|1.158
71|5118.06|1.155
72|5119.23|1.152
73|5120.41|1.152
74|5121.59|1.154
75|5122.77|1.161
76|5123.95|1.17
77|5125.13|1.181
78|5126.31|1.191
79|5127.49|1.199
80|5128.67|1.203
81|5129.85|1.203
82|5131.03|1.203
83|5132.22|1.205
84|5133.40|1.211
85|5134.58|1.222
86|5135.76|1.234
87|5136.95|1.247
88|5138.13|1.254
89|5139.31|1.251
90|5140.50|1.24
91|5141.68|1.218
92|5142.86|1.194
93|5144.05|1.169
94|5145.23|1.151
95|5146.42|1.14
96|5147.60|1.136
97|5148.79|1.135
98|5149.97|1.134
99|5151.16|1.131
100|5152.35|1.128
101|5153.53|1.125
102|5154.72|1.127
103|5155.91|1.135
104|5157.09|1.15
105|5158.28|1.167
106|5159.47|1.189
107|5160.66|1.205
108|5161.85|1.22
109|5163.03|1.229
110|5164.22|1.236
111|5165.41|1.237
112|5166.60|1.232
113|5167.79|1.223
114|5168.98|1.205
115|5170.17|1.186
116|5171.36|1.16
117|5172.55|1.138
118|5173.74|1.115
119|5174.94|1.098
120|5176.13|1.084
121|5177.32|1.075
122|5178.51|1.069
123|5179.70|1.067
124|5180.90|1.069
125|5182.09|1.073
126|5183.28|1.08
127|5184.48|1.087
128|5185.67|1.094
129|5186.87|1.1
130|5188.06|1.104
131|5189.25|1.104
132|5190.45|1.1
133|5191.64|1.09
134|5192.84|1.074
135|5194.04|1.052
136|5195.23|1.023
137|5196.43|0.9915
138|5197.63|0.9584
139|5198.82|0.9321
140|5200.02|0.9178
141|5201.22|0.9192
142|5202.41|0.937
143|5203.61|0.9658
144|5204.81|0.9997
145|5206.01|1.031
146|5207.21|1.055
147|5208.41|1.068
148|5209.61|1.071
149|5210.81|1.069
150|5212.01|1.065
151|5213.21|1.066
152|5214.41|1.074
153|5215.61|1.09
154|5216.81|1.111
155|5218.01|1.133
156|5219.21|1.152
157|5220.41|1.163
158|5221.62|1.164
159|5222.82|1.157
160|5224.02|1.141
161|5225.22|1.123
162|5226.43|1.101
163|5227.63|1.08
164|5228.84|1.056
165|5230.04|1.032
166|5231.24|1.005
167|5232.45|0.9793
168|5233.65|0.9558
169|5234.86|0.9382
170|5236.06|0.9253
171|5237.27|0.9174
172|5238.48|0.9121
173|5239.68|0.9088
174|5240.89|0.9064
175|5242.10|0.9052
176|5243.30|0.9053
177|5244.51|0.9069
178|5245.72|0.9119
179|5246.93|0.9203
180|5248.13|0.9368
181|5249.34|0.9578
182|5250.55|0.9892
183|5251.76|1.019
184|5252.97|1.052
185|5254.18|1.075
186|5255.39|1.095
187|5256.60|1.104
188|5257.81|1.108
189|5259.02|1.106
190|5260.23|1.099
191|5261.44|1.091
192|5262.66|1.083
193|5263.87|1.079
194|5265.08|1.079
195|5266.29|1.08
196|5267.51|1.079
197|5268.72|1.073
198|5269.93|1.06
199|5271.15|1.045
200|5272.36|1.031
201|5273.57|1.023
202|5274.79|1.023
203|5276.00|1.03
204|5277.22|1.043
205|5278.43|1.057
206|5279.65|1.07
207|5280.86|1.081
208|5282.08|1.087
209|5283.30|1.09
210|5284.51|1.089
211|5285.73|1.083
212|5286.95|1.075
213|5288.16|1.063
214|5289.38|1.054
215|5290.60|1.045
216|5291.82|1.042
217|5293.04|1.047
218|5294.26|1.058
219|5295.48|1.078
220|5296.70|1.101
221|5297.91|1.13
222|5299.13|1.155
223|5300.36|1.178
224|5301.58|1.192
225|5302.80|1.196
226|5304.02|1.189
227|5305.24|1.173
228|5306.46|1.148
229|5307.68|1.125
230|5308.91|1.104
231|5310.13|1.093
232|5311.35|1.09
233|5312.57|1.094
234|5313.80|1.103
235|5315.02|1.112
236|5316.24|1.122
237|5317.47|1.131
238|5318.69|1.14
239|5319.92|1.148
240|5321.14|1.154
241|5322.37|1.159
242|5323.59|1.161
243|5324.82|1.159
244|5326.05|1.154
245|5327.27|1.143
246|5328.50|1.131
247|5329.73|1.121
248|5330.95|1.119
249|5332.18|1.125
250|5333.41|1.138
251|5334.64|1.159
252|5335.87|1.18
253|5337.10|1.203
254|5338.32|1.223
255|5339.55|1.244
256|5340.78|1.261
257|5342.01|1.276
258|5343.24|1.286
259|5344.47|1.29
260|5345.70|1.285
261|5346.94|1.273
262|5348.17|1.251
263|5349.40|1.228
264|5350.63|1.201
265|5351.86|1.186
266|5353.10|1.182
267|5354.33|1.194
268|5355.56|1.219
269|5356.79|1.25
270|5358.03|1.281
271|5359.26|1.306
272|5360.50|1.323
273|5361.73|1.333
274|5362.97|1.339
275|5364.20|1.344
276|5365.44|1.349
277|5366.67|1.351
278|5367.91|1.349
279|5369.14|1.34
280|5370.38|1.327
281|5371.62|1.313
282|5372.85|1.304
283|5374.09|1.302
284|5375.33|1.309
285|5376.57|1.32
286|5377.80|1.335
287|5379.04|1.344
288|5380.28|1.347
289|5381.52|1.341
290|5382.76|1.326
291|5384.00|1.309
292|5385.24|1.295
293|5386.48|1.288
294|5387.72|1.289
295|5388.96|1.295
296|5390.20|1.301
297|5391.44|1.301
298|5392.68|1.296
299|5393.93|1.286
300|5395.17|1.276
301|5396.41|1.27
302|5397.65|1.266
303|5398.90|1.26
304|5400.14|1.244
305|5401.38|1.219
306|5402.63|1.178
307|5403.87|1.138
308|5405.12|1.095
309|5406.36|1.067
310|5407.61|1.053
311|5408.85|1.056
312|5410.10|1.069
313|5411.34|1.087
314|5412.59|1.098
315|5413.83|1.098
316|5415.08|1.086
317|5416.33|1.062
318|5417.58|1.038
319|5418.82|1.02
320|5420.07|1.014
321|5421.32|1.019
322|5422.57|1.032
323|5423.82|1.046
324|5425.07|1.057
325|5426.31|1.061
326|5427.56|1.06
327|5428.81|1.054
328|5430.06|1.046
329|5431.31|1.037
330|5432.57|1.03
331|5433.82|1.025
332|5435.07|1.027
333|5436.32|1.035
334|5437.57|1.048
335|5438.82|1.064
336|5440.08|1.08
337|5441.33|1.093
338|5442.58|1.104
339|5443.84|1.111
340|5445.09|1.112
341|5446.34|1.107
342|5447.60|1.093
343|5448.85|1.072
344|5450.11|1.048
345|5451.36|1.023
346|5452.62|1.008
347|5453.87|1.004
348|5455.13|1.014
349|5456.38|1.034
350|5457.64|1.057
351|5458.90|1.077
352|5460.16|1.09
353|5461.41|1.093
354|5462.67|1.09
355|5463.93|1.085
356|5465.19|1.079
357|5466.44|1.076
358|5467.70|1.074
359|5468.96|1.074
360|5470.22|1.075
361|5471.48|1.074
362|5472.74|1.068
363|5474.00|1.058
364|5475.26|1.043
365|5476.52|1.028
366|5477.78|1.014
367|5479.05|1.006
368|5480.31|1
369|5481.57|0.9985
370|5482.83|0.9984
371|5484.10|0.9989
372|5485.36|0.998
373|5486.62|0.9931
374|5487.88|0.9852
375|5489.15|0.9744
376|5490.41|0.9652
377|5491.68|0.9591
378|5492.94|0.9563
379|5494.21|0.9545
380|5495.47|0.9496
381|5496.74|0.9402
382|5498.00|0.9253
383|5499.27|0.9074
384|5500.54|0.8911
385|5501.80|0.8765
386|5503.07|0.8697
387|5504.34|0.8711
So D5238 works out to 0.20 mag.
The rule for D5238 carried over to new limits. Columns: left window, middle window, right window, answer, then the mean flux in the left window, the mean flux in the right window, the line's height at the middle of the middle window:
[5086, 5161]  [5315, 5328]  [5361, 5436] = 0.04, 1.16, 1.2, 1.18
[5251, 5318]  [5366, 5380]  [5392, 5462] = -0.21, 1.09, 1.09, 1.09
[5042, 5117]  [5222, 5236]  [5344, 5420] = 0.13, 1.14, 1.24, 1.19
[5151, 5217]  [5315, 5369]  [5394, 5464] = -0.12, 1.09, 1.09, 1.09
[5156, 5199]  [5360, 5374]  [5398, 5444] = -0.22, 1.12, 1.08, 1.09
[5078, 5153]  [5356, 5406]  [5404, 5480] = -0.20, 1.15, 1.06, 1.08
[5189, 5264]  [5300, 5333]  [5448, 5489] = -0.11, 1.03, 1.04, 1.03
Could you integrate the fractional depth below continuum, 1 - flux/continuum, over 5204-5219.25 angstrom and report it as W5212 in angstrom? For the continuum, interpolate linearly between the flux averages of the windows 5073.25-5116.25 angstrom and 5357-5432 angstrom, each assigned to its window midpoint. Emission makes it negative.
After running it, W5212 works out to 1.1 angstrom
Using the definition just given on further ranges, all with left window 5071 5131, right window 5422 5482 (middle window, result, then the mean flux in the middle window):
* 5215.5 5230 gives -0.1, 1.12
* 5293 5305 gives -0.5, 1.14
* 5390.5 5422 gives -2.3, 1.14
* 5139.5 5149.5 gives -0.4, 1.18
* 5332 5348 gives -2.2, 1.23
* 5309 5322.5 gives -0.4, 1.12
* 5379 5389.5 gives -2.4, 1.31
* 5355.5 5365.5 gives -2.1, 1.31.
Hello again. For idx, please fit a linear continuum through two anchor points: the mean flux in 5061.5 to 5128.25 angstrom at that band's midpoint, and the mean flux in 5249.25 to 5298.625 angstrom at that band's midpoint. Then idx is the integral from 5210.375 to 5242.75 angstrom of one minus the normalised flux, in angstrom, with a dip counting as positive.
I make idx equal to 1.4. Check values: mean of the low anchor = 1.14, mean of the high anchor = 1.07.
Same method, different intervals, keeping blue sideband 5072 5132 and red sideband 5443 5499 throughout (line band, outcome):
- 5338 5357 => -3.1 angstrom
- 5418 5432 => 0.0 angstrom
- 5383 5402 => -4.1 angstrom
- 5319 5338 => -1.4 angstrom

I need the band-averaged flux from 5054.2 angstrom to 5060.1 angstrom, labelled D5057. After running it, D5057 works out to 1.11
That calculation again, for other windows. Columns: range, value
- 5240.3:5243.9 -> 0.907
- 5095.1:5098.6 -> 1.11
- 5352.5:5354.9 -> 1.19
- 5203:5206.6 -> 0.997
